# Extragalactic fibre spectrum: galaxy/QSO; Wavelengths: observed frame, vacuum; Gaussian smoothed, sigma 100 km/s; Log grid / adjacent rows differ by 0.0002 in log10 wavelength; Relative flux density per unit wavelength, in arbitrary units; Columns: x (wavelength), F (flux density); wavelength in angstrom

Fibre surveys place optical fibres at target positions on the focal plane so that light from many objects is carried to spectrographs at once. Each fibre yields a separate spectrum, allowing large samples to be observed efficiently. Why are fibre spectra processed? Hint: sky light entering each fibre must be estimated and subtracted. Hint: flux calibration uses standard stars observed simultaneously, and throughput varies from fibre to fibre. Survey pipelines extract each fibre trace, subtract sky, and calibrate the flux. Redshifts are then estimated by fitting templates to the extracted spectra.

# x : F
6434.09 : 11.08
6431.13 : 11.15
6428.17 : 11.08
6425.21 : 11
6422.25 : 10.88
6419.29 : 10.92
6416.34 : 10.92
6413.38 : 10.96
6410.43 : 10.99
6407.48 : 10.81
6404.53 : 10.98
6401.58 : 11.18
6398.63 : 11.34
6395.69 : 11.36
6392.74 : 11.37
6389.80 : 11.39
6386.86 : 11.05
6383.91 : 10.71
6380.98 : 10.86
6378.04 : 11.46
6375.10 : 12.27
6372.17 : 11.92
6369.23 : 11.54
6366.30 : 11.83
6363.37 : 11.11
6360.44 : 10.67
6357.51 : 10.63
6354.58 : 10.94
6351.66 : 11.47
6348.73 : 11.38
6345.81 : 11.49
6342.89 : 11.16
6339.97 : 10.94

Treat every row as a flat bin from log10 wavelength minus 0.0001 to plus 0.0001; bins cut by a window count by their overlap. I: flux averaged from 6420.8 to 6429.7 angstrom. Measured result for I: 11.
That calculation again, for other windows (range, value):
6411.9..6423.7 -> 10.9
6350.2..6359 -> 11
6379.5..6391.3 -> 11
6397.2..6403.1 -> 11.2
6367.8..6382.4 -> 11.6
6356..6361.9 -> 10.6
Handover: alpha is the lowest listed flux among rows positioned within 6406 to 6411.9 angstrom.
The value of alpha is 10.81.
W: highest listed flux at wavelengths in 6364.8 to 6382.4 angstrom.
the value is 12.27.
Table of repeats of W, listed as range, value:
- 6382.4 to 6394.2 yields 11.39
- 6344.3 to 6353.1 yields 11.49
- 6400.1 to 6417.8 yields 11.18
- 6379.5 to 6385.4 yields 10.86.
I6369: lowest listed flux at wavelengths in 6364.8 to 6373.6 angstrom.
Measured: 11.54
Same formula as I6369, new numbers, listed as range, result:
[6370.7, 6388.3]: 10.71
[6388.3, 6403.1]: 11.18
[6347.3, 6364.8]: 10.63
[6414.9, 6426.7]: 10.88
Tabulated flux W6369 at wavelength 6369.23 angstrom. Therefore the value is 11.54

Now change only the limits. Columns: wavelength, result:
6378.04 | 11.46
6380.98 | 10.86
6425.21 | 11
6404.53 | 10.98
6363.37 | 11.11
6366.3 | 11.83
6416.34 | 10.92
